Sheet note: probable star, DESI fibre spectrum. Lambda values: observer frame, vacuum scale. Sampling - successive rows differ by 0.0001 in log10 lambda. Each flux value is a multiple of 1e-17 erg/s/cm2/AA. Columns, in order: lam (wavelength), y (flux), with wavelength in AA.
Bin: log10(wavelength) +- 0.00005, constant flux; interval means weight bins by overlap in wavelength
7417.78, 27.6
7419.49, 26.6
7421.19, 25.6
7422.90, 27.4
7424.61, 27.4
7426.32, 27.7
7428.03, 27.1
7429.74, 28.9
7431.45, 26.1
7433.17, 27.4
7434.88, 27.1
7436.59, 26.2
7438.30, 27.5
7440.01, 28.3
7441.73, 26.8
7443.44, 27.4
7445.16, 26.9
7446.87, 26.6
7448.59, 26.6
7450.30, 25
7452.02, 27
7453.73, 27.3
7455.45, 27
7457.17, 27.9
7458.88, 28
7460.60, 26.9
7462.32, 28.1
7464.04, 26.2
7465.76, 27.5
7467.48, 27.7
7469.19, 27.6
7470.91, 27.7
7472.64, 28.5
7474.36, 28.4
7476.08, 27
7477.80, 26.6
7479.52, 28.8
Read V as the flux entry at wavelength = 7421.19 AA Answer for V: 25.6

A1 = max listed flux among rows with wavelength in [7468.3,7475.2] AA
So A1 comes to 28.5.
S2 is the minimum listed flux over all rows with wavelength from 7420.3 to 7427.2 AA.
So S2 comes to 25.6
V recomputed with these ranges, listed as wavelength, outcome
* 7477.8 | 26.6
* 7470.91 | 27.7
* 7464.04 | 26.2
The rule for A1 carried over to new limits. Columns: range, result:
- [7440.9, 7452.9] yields 27.4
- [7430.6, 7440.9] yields 28.3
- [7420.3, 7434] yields 28.9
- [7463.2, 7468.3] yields 27.7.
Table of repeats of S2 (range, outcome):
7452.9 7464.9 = 26.2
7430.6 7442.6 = 26.1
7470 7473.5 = 27.7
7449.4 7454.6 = 25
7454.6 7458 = 27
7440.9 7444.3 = 26.8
